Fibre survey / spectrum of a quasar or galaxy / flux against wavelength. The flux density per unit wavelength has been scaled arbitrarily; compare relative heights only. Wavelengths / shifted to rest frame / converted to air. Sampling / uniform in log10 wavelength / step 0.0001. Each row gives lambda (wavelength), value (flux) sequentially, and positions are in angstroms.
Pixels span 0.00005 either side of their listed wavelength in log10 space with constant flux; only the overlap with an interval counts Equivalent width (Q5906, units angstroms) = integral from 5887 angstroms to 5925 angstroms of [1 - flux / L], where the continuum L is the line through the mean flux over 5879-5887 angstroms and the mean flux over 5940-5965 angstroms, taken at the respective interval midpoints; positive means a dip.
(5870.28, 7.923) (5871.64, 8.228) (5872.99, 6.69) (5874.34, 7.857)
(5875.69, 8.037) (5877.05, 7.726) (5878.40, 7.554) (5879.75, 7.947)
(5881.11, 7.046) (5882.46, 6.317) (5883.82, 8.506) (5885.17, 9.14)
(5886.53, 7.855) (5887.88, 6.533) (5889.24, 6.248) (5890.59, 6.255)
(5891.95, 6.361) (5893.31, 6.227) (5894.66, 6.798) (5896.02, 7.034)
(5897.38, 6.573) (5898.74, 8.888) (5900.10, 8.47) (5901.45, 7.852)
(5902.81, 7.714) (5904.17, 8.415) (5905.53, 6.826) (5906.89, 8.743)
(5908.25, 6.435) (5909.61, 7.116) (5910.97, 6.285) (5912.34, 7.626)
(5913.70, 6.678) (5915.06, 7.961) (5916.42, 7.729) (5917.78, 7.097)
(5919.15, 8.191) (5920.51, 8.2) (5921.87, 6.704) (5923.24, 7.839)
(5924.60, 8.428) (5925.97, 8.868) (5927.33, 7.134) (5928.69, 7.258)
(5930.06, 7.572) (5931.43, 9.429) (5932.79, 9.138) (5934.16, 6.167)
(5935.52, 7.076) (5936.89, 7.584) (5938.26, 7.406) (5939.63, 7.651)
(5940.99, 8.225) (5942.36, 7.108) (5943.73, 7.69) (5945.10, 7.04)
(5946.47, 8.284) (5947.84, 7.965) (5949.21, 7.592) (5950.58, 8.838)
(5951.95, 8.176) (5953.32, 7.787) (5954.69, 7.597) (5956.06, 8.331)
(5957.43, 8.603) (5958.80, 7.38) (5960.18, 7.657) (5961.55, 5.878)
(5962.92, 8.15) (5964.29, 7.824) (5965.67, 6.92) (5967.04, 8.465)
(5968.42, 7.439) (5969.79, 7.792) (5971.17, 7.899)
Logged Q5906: 2.27 angstroms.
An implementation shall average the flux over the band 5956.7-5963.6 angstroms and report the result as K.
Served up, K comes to 7.54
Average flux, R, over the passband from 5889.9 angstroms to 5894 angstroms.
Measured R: 6.29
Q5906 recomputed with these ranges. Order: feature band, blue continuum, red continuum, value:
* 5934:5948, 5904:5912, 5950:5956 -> 0.7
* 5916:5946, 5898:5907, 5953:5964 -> 0.6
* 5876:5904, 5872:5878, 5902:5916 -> 0.5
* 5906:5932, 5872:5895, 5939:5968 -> -0.4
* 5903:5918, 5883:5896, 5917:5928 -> 0.3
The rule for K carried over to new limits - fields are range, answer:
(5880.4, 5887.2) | 7.77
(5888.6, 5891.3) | 6.26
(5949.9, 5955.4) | 8.1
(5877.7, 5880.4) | 7.77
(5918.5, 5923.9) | 7.73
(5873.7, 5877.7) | 7.87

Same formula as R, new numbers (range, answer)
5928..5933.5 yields 8.33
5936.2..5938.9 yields 7.48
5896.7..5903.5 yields 7.9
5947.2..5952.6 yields 8.14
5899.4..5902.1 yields 8.19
